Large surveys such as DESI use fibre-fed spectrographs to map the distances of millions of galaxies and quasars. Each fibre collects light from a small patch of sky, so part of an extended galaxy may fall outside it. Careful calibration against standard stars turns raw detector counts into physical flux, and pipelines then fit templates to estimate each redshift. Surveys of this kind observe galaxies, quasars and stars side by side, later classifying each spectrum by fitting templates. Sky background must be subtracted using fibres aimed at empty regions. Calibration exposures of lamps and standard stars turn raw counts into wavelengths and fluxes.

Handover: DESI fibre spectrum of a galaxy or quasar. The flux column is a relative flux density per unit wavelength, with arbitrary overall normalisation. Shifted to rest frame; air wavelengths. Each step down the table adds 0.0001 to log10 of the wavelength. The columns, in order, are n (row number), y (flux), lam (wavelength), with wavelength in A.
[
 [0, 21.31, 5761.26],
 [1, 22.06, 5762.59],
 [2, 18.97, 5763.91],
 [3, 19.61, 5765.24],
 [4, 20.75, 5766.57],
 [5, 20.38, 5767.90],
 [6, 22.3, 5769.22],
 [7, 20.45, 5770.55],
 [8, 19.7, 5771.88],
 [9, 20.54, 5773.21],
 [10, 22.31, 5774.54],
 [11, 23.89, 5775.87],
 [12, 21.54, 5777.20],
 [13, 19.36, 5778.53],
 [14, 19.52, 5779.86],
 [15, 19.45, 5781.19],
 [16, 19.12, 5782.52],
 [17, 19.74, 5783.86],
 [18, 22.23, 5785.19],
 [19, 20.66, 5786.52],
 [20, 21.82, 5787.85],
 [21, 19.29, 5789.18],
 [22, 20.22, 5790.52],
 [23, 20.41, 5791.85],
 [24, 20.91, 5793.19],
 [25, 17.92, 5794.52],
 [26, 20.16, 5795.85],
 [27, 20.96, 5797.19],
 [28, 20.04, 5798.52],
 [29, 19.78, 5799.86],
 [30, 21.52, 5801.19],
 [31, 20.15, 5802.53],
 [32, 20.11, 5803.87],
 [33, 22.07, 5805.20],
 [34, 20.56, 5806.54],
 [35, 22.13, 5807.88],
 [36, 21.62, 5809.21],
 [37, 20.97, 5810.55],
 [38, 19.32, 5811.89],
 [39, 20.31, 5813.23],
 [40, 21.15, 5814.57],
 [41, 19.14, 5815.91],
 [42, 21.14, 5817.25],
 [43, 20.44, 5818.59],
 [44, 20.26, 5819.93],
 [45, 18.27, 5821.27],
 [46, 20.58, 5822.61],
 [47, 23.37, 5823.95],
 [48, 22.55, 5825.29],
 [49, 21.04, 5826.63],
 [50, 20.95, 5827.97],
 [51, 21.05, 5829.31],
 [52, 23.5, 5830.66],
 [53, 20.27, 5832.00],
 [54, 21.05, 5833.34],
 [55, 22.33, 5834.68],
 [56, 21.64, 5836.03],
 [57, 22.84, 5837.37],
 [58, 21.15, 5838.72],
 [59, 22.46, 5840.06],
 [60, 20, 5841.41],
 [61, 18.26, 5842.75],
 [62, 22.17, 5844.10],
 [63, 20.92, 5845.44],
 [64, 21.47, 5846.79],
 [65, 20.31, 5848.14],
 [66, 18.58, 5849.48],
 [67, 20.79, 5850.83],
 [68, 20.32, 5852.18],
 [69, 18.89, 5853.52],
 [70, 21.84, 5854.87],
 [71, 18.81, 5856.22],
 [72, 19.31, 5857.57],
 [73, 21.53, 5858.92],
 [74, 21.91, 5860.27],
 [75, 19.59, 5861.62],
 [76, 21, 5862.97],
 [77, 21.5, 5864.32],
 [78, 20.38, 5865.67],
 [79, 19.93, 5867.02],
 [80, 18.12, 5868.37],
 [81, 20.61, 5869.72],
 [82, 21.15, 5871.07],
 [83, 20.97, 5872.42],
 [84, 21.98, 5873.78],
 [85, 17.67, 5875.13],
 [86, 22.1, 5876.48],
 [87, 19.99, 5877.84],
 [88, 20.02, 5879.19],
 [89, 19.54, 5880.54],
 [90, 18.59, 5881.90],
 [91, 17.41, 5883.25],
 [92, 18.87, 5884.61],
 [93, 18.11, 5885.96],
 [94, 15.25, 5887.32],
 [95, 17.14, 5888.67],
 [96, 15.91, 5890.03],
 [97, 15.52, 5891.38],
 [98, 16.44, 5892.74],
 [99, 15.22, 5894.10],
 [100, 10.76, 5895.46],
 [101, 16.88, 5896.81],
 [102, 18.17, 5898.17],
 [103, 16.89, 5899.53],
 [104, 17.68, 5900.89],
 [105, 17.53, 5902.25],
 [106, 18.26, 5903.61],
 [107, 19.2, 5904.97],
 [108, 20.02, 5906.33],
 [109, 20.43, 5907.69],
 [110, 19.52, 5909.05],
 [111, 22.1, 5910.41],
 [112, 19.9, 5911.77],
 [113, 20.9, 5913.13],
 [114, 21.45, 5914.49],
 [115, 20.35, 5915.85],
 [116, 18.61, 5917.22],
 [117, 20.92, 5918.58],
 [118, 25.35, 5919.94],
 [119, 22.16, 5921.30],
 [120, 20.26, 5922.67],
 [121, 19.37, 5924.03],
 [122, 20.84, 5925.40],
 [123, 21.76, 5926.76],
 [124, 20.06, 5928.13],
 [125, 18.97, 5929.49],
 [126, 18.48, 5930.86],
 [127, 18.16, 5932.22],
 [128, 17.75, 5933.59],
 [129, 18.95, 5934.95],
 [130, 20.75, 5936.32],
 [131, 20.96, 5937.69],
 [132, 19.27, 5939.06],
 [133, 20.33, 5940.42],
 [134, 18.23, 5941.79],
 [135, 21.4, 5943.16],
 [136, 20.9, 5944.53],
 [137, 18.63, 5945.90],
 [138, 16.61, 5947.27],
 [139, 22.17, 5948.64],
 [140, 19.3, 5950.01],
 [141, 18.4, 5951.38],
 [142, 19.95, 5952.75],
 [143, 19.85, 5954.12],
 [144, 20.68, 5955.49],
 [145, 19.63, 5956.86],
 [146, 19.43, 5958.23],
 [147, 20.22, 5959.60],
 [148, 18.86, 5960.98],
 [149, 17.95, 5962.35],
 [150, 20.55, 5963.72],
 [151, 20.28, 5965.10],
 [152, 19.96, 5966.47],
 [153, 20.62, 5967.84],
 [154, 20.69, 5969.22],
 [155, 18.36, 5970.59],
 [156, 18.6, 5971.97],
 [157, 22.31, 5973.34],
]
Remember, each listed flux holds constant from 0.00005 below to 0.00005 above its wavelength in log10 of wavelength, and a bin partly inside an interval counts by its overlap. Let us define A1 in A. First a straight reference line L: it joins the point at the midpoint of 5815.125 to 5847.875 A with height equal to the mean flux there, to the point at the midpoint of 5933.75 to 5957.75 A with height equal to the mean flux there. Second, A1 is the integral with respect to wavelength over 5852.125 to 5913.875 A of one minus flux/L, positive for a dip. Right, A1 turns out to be 4.54 A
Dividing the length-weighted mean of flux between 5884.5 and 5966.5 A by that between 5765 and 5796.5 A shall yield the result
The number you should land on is 0.9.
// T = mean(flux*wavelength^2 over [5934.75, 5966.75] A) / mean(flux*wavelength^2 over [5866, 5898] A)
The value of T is 1.11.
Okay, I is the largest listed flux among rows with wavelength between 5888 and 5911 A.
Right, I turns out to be 22.1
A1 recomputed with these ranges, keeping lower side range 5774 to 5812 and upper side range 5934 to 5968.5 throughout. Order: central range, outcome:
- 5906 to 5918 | -0.25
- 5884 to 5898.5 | 2.84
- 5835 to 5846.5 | -0.49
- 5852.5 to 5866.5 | -0.15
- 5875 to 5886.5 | 0.52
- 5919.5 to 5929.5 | -0.63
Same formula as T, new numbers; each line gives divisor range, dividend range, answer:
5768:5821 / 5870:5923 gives 0.95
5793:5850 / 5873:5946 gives 0.95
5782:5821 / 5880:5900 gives 0.84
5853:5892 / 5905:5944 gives 1.06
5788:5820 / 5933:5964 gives 1.01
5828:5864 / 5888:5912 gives 0.86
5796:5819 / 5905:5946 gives 1.02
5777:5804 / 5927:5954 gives 1.01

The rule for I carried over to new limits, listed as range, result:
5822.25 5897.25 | 23.5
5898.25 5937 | 25.35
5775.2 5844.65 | 23.89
